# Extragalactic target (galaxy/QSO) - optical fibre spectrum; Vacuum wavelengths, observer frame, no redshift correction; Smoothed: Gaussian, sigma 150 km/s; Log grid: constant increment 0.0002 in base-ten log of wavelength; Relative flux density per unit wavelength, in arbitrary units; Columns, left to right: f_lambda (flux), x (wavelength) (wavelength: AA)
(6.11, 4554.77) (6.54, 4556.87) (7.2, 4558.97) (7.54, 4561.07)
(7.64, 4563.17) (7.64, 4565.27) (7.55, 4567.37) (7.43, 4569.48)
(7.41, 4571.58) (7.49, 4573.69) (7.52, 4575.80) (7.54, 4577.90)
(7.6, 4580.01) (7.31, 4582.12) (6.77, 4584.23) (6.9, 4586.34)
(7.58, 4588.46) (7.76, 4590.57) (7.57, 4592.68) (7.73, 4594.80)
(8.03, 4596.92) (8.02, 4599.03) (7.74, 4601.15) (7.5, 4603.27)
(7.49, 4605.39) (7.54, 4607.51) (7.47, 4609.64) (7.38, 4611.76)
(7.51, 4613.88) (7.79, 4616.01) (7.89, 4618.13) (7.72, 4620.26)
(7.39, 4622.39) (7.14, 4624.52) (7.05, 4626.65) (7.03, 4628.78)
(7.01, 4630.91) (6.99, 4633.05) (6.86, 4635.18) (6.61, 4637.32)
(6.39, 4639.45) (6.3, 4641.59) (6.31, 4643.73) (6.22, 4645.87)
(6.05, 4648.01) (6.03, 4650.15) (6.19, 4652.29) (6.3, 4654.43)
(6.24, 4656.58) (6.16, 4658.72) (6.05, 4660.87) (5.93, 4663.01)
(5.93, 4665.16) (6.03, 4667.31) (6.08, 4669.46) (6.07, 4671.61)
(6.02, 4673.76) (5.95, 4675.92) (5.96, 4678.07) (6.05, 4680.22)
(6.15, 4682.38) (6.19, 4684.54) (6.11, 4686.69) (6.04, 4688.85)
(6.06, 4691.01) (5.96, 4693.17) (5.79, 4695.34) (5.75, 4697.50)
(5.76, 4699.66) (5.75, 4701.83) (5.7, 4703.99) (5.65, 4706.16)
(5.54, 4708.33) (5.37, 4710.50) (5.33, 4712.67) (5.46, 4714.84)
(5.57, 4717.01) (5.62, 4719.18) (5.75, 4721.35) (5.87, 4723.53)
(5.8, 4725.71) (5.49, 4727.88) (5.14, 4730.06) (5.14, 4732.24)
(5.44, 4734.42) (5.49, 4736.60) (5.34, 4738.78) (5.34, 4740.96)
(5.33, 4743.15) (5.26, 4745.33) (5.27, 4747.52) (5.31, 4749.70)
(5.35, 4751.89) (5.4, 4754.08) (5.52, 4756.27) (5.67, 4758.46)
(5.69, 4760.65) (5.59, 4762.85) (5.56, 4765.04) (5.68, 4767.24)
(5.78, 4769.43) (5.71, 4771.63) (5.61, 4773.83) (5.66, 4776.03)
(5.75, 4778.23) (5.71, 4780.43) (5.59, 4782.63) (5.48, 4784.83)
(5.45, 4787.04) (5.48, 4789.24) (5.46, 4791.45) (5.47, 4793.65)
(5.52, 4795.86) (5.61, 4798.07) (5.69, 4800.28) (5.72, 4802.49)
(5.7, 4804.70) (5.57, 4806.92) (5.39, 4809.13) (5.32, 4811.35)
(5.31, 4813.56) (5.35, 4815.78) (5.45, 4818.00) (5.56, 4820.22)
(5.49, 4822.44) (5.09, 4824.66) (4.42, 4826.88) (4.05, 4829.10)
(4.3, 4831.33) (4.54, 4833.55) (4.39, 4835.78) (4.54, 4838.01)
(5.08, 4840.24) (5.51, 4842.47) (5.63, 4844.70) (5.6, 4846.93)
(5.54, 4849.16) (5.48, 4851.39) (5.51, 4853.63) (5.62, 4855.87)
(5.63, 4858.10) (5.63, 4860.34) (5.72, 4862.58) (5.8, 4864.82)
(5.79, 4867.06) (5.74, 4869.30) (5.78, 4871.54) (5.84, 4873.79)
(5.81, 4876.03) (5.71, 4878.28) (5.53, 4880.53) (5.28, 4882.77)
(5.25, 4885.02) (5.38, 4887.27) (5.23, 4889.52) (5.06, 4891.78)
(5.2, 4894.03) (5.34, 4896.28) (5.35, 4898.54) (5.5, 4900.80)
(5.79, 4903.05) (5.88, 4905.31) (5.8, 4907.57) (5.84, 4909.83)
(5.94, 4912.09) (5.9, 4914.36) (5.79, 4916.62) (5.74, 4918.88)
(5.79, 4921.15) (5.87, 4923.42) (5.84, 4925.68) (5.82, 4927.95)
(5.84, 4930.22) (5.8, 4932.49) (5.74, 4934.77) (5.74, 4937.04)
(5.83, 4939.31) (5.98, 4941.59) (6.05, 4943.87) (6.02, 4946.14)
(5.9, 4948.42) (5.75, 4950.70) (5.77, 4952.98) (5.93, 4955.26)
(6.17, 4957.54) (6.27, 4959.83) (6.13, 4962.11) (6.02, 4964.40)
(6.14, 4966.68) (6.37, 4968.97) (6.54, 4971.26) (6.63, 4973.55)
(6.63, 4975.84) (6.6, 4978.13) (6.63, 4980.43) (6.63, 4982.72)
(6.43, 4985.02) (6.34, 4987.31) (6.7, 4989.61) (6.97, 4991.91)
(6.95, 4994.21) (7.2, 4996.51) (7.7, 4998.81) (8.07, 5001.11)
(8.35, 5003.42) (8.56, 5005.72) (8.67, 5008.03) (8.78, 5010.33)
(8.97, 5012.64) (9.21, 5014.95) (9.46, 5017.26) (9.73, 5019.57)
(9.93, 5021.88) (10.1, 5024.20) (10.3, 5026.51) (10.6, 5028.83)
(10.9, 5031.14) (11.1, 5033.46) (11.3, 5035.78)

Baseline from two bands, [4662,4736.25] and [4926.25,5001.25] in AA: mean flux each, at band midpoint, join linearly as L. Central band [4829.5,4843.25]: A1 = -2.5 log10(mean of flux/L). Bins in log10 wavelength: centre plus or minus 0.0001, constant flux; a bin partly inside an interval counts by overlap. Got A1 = 0.28 mag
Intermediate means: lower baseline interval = 5.77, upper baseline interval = 6.32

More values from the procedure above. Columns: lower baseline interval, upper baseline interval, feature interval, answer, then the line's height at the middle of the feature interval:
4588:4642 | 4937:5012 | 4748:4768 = 0.28 mag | 7.11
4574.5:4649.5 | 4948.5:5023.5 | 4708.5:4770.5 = 0.30 mag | 7.25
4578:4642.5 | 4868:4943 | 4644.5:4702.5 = 0.16 mag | 6.98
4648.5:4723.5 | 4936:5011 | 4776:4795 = 0.11 mag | 6.17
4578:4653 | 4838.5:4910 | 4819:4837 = 0.23 mag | 5.84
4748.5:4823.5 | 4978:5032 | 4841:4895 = 0.19 mag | 6.6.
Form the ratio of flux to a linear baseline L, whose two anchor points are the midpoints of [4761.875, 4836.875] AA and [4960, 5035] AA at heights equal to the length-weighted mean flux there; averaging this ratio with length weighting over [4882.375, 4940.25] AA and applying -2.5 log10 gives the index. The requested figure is 0.21 mag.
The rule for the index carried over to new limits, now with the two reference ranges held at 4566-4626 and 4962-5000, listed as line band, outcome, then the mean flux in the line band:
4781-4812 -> 0.26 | 5.54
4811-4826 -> 0.29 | 5.36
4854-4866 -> 0.22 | 5.67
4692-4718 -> 0.28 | 5.64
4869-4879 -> 0.19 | 5.78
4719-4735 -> 0.29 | 5.53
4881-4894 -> 0.29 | 5.25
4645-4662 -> 0.20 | 6.16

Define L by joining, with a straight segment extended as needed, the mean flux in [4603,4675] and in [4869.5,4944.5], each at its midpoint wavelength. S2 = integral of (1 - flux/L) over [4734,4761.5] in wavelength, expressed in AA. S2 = 3.8 AA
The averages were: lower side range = 6.71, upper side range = 5.67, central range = 5.41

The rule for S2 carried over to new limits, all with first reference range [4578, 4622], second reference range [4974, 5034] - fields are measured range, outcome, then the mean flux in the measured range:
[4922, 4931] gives 2.57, 5.84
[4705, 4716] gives 3.25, 5.47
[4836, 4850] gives 4.83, 5.25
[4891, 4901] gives 3.50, 5.28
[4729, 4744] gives 4.80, 5.32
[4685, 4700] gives 3.48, 5.95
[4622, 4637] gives 1.16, 7.03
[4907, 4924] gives 4.84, 5.83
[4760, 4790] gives 8.61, 5.62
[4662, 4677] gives 3.30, 6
